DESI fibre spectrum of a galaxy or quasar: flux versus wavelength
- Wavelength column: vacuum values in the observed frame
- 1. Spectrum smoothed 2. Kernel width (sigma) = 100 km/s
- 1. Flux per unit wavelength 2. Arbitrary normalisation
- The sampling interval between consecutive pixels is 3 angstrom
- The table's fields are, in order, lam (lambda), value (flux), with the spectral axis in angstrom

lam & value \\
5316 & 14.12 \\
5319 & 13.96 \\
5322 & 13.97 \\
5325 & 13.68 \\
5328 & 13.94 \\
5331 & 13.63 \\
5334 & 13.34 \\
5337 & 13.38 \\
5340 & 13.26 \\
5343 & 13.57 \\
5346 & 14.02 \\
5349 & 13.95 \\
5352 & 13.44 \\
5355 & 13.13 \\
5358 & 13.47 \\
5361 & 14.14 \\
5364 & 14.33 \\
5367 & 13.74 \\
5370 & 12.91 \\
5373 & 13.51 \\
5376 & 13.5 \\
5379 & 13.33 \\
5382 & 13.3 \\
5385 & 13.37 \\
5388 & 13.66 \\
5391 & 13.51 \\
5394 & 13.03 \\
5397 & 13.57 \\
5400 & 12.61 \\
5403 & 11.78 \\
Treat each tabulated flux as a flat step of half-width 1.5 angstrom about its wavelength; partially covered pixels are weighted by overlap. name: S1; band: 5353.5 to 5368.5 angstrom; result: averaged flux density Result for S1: 13.8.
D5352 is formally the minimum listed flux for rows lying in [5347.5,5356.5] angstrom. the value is 13.13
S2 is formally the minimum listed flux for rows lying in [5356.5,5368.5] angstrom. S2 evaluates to 13.47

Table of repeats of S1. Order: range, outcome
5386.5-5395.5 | 13.4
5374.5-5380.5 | 13.4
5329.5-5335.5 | 13.5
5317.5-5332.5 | 13.8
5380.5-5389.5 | 13.4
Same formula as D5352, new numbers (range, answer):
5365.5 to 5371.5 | 12.91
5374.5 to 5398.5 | 13.03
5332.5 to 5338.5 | 13.34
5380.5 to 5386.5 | 13.3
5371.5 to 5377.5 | 13.5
